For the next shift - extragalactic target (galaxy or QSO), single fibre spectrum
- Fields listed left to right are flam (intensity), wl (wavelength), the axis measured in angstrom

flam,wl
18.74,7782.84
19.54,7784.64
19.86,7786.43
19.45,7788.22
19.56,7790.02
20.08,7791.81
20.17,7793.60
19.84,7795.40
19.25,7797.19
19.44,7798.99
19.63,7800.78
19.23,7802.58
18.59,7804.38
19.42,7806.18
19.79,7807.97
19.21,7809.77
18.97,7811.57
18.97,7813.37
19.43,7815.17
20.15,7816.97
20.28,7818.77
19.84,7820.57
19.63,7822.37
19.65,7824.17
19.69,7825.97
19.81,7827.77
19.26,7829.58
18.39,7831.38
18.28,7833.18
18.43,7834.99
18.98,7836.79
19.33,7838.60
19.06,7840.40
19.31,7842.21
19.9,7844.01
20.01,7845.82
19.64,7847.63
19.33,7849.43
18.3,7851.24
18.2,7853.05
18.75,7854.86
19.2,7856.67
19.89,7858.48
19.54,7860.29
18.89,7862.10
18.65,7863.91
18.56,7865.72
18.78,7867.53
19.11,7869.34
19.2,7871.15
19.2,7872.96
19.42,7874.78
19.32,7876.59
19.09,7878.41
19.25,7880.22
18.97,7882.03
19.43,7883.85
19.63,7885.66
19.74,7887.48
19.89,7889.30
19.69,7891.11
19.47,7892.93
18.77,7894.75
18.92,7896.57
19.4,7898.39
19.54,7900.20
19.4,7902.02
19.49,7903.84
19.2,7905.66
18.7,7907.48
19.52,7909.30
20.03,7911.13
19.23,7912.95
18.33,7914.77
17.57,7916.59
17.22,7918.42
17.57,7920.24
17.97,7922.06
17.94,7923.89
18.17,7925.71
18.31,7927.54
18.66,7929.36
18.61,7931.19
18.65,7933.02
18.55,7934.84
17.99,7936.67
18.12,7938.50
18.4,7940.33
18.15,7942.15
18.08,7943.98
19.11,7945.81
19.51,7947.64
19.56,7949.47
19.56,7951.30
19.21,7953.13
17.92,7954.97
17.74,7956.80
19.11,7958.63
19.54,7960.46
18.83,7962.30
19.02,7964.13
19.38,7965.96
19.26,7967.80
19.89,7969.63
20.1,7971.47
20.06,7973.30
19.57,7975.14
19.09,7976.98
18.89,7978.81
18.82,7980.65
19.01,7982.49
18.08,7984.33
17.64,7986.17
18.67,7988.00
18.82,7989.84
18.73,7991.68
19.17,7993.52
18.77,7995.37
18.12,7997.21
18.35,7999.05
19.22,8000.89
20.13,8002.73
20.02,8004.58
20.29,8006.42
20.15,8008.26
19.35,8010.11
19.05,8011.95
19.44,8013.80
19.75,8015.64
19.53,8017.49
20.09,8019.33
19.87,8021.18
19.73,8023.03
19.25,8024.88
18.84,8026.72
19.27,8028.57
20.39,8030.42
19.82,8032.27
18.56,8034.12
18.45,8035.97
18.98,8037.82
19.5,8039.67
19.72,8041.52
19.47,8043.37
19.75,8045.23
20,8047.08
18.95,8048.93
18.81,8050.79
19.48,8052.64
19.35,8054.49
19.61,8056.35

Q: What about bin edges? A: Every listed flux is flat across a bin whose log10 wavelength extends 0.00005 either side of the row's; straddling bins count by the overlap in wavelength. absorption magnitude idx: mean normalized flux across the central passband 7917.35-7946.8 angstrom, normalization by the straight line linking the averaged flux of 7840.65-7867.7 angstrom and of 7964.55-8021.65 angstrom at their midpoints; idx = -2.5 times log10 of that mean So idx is 0.06 mag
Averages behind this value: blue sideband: 19.1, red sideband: 19.3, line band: 18.2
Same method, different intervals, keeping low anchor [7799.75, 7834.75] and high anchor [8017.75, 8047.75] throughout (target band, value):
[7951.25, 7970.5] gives 0.02 mag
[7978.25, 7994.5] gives 0.05 mag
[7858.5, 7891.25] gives 0.01 mag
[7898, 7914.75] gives 0.00 mag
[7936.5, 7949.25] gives 0.05 mag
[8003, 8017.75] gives -0.01 mag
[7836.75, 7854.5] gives 0.01 mag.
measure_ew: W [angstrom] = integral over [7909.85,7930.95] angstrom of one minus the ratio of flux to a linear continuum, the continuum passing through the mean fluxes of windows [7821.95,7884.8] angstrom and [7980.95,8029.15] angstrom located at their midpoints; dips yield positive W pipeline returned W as 0.96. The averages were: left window 19.2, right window 19.2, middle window 18.3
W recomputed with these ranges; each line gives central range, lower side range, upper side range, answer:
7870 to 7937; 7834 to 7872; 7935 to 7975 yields 0.4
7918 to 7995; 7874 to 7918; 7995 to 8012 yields 2.3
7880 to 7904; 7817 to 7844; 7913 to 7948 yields -0.9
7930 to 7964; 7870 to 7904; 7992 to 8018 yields 1.1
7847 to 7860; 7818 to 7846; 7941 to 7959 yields 0.1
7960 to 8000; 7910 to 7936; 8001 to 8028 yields 0.4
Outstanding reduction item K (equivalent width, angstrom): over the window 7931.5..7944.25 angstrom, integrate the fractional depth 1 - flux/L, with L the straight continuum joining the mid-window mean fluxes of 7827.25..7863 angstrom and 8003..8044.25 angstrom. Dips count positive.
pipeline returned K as 0.7 angstrom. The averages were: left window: 19.1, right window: 19.5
